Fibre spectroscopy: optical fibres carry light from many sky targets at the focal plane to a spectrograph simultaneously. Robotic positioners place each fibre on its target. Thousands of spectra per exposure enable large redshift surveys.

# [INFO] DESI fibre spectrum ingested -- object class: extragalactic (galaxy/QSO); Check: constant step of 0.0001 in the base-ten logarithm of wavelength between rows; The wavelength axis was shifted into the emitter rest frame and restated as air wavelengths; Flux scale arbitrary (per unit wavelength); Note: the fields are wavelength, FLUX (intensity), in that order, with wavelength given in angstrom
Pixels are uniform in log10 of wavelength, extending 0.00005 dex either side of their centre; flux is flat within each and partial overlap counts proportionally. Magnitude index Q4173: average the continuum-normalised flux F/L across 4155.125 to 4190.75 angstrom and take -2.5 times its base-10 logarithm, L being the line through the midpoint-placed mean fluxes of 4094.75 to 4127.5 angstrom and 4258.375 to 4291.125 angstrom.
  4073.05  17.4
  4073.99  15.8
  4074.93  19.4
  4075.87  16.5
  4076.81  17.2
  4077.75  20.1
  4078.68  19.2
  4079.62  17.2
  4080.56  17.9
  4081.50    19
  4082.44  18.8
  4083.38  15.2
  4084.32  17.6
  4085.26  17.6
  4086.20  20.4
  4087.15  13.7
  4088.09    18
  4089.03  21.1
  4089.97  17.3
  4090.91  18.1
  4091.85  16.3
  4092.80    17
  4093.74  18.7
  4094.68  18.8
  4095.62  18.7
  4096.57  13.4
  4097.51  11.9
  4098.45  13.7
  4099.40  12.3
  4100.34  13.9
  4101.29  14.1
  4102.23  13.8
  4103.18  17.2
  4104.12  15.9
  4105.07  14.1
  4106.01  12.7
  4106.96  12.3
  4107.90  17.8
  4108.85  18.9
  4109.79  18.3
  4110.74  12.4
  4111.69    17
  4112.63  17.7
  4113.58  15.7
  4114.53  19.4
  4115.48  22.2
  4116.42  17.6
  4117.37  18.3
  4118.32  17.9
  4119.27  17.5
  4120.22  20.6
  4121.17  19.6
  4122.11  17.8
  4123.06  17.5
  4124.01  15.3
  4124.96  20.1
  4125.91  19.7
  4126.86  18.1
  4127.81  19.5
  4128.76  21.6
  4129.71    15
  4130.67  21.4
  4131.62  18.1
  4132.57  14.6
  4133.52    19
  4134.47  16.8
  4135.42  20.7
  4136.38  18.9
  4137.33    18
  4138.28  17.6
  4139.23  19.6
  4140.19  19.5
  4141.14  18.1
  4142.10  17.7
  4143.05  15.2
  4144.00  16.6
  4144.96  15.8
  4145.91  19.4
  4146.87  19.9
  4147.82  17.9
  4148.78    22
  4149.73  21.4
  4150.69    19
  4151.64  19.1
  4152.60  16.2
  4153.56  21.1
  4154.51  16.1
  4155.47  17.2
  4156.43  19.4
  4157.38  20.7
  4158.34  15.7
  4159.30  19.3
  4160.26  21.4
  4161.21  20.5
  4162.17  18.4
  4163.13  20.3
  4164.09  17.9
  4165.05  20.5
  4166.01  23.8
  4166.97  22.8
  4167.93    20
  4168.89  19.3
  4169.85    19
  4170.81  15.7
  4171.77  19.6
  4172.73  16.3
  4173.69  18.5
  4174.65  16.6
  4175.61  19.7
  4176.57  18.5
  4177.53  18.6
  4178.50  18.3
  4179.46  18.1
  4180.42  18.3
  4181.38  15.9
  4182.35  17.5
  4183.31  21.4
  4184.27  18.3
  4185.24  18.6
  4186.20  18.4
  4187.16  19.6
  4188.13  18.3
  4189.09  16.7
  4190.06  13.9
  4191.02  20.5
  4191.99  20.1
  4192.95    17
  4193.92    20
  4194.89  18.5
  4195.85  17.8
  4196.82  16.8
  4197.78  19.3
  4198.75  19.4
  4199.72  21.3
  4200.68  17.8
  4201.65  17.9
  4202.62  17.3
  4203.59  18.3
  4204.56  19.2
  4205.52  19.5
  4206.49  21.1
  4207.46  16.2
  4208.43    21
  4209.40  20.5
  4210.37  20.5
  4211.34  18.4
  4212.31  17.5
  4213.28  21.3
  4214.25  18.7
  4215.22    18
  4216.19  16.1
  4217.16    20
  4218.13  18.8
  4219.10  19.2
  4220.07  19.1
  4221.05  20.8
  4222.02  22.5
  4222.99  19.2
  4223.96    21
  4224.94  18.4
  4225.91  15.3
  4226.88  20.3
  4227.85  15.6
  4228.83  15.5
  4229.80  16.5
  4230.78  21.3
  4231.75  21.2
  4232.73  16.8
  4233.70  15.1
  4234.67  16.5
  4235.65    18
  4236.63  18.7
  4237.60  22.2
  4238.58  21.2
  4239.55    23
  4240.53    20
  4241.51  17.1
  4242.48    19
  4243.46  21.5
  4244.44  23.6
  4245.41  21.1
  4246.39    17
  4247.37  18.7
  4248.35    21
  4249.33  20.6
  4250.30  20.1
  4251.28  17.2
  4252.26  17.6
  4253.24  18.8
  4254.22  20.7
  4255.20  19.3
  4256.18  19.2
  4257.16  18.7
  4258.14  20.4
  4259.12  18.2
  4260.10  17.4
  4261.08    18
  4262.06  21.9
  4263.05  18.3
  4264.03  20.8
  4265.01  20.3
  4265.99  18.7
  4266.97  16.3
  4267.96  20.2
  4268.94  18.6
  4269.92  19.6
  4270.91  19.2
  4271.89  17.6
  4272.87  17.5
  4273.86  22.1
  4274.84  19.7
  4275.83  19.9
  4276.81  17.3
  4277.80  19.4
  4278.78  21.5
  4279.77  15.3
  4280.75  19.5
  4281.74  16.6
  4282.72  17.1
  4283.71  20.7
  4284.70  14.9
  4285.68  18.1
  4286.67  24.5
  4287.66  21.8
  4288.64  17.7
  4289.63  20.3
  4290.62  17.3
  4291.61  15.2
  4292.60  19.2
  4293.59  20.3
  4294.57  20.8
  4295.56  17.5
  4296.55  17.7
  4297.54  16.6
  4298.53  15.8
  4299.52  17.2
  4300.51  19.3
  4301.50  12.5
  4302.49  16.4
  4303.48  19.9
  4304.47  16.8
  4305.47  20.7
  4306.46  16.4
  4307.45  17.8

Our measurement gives -0.07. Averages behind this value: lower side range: 16.6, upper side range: 19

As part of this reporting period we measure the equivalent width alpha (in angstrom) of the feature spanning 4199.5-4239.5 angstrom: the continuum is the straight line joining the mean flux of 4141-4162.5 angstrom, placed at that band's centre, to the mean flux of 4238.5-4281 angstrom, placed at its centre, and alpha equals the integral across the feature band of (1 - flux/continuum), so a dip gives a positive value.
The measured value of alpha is 0.40 angstrom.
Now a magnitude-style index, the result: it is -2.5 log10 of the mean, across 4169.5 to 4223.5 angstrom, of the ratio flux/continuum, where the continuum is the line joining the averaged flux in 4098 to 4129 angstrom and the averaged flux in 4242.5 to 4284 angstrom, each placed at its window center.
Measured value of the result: -0.03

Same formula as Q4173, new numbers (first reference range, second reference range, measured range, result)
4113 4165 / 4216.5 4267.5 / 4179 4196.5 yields 0.04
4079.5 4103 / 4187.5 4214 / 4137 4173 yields -0.06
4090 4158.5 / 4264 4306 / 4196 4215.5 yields -0.06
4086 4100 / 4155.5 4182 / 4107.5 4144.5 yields -0.03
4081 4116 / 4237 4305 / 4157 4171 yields -0.13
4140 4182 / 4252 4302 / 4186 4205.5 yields 0.02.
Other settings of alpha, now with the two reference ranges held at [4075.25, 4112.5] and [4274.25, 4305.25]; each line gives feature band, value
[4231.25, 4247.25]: -1.46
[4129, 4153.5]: -2.04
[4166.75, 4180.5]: -1.03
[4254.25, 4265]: -0.77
